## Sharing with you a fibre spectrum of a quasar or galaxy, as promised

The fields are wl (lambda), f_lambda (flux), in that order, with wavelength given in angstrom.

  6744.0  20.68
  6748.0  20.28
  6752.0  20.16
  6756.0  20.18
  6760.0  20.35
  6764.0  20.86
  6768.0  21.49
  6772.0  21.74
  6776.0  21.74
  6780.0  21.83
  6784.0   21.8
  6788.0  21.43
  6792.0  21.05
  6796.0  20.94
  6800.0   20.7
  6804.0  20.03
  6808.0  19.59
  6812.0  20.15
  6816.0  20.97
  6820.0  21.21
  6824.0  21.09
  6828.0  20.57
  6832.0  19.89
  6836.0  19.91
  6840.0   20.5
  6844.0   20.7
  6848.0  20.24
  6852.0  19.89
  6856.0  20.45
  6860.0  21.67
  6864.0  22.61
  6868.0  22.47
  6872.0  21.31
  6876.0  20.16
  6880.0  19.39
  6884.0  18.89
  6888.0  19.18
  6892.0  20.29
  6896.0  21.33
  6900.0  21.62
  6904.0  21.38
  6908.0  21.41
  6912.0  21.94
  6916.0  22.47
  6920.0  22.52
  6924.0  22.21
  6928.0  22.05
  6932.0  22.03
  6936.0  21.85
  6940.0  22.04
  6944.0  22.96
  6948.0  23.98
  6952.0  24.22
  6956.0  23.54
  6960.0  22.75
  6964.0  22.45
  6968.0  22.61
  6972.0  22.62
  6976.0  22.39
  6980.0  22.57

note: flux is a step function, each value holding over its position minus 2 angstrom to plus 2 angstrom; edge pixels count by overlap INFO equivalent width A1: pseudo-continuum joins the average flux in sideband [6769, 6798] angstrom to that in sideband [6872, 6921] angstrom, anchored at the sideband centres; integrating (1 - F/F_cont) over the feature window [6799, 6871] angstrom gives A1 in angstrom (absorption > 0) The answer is 1.7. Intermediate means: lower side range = 21.5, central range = 20.7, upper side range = 20.9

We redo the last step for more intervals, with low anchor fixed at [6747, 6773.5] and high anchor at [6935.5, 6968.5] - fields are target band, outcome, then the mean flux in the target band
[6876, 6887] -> 1.4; 19.3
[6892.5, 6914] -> 0.9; 21.4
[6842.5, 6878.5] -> 1.4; 21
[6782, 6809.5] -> 0.4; 20.8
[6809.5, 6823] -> 0.4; 20.8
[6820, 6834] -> 0.6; 20.6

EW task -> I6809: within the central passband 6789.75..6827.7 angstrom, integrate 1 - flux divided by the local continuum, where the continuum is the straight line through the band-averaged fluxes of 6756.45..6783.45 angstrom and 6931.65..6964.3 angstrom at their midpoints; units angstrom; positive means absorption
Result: 1.8 angstrom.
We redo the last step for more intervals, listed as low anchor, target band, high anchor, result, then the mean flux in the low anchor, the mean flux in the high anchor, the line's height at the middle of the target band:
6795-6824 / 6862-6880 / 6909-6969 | 0.1 angstrom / 20.5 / 22.6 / 21.5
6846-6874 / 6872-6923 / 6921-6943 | 1.8 angstrom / 21.2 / 22.1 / 21.7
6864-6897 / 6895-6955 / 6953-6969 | -1.3 angstrom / 20.5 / 22.9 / 21.8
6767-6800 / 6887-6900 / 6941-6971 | 1.1 angstrom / 21.5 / 23.2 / 22.5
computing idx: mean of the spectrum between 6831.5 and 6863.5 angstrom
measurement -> 20.5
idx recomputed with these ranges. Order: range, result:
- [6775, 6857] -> 20.7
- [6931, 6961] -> 23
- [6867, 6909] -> 20.6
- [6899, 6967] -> 22.5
